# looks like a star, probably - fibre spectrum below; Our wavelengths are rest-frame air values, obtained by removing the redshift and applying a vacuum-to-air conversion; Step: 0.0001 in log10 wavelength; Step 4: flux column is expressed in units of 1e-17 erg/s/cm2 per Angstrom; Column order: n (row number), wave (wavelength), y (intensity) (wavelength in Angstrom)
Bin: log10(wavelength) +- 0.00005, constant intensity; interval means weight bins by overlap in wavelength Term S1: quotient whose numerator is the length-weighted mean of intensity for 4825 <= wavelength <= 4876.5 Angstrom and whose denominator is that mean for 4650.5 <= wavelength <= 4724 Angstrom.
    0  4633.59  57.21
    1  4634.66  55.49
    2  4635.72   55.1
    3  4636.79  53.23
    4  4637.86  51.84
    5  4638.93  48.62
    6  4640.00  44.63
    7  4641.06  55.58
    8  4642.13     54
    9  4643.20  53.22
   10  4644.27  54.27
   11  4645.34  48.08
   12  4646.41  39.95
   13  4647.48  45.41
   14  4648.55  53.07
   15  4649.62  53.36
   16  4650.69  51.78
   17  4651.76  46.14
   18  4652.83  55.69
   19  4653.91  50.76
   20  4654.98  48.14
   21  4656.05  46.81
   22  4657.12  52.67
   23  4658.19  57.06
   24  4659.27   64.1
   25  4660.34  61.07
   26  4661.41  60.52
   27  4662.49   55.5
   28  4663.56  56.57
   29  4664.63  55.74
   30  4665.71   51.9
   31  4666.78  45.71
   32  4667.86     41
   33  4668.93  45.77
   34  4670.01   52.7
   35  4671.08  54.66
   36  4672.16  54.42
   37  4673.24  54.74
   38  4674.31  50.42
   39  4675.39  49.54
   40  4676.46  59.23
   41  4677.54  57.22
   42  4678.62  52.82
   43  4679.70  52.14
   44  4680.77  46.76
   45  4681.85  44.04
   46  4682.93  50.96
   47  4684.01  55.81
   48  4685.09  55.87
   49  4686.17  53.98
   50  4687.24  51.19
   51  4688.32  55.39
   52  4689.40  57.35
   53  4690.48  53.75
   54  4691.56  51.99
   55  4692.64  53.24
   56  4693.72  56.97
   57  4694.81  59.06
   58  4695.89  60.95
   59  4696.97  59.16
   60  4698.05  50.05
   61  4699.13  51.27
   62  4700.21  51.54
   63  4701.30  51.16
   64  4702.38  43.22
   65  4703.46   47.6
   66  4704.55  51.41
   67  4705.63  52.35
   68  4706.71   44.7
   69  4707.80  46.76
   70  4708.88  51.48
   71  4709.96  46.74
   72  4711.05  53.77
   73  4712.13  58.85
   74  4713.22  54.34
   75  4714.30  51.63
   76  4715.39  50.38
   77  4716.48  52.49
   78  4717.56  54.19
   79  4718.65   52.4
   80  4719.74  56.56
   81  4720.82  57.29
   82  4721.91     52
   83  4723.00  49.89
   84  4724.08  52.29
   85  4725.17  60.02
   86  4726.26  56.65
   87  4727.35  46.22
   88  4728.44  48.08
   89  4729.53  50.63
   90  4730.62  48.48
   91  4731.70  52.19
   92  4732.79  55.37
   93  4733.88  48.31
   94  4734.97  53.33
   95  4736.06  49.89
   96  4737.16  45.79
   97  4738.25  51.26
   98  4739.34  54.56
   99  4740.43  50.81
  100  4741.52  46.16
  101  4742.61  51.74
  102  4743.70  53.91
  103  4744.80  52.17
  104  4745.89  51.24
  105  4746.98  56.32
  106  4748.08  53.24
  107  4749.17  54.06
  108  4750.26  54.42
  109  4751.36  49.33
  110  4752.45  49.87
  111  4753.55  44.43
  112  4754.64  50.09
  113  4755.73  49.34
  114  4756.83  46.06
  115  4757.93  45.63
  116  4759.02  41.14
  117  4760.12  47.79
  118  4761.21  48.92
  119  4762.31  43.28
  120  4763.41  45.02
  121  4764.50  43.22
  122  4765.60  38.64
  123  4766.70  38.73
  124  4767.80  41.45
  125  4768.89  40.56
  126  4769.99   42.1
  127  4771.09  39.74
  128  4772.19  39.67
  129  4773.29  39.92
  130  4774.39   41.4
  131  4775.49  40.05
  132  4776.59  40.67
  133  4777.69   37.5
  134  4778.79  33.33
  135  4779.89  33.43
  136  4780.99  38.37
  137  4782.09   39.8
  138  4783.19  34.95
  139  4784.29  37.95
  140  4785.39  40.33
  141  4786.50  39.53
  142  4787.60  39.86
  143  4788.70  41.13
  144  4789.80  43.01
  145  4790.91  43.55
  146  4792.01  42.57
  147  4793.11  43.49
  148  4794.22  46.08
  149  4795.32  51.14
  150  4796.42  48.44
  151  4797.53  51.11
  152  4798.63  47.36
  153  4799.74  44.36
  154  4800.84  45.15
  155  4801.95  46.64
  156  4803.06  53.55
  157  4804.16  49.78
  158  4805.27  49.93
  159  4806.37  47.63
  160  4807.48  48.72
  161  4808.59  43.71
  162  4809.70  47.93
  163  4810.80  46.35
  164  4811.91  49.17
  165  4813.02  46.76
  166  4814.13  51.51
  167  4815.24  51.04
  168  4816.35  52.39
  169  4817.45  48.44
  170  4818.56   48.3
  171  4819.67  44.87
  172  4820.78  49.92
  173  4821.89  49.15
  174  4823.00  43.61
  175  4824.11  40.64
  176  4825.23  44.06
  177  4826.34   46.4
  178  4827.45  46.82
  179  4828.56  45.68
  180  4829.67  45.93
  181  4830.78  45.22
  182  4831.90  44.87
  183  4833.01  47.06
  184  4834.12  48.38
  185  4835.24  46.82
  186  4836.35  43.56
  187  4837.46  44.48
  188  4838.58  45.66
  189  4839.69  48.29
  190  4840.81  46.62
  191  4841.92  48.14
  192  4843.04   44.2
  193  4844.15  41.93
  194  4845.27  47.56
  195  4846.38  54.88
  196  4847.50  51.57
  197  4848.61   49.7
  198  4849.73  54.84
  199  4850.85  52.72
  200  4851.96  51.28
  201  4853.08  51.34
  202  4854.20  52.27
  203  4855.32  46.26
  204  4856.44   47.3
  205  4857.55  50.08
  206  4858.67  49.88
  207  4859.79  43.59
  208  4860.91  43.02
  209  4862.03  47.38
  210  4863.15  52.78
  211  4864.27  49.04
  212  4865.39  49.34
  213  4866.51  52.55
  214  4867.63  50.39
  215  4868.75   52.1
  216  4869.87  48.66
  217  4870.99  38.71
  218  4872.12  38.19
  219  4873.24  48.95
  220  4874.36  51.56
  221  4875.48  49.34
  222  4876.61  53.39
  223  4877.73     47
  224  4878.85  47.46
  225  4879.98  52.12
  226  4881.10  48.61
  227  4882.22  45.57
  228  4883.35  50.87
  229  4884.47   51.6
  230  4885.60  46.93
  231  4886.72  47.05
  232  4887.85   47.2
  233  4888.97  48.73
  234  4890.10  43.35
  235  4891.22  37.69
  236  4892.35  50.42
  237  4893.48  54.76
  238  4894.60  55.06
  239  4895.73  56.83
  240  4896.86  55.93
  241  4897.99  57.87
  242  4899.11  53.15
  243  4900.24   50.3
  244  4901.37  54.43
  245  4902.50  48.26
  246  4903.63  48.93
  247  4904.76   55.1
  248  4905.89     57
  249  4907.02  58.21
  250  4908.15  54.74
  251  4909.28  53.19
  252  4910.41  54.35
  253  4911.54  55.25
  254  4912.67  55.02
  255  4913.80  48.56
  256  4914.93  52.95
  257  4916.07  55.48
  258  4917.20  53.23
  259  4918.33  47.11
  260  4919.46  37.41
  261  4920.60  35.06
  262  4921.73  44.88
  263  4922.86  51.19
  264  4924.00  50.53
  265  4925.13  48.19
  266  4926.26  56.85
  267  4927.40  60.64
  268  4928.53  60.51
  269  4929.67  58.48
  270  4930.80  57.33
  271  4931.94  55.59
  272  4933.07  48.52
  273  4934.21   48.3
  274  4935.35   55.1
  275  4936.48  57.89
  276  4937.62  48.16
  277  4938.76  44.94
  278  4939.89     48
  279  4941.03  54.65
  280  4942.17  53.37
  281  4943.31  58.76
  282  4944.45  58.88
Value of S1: 0.91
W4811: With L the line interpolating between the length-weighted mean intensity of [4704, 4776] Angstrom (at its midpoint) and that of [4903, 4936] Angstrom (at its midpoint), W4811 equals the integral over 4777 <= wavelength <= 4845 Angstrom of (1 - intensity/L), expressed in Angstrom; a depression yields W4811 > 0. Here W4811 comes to 7.0 Angstrom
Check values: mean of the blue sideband 49.1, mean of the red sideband 52.3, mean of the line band 45.2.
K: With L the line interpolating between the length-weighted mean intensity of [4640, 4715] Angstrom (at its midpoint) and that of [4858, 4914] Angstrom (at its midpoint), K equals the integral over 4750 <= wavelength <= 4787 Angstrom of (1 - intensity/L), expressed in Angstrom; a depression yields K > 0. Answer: 6.7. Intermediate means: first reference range 52.3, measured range 42.1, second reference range 50.2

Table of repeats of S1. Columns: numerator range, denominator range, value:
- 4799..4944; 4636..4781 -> 0.99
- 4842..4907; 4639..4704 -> 0.95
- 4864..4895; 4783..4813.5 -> 1.06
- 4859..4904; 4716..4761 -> 0.96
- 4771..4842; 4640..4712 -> 0.86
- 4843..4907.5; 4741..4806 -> 1.11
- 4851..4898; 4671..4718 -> 0.93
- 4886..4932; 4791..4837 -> 1.10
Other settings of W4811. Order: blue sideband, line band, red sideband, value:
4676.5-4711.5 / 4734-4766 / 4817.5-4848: 0.58 Angstrom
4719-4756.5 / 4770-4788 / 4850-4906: 4.37 Angstrom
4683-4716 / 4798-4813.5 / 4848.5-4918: 1.12 Angstrom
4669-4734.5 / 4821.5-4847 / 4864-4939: 2.63 Angstrom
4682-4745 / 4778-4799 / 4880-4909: 4.07 Angstrom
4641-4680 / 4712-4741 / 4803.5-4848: -1.10 Angstrom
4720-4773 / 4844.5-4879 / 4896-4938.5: 1.46 Angstrom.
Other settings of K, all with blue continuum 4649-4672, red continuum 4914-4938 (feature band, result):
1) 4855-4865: 0.8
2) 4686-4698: -0.7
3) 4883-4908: 0.1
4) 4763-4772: 1.9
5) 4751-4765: 1.6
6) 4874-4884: 0.4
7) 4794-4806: 0.8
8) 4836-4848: 1.1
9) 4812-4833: 2.0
